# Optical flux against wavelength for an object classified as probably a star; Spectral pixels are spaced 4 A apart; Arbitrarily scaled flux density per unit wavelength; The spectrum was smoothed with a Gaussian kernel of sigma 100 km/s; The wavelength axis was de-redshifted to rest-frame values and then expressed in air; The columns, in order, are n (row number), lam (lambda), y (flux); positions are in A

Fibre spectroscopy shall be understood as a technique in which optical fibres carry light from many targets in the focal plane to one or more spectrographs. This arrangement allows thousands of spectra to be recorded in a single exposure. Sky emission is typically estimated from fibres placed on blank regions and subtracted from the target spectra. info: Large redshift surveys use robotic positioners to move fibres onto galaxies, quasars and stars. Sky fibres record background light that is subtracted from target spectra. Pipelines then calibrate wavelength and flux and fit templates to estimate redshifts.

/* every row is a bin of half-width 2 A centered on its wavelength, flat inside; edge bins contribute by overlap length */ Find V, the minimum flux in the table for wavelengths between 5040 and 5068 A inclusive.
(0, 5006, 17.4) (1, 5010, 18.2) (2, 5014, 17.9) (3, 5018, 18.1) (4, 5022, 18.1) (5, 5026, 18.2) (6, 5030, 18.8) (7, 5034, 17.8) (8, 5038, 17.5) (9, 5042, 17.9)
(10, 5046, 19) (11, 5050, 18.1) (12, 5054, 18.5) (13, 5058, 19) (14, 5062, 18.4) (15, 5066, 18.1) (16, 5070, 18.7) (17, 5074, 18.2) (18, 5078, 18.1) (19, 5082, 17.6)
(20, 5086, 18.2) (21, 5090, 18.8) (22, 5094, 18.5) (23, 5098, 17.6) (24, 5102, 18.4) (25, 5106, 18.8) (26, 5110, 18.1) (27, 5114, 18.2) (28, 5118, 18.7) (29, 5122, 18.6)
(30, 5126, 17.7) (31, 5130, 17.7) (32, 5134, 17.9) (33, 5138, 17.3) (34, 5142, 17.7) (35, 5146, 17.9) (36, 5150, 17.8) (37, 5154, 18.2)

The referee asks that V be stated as 17.9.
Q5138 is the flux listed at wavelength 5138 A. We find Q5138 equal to 17.3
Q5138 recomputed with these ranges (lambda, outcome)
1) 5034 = 17.8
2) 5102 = 18.4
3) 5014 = 17.9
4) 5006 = 17.4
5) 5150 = 17.8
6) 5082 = 17.6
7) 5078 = 18.1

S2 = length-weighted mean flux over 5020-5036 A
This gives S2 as 18.2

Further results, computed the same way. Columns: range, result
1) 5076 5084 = 17.9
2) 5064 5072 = 18.4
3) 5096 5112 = 18.2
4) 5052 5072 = 18.5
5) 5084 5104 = 18.3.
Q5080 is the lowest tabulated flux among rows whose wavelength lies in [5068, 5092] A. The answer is 17.6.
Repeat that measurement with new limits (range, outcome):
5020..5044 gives 17.5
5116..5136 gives 17.7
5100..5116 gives 18.1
